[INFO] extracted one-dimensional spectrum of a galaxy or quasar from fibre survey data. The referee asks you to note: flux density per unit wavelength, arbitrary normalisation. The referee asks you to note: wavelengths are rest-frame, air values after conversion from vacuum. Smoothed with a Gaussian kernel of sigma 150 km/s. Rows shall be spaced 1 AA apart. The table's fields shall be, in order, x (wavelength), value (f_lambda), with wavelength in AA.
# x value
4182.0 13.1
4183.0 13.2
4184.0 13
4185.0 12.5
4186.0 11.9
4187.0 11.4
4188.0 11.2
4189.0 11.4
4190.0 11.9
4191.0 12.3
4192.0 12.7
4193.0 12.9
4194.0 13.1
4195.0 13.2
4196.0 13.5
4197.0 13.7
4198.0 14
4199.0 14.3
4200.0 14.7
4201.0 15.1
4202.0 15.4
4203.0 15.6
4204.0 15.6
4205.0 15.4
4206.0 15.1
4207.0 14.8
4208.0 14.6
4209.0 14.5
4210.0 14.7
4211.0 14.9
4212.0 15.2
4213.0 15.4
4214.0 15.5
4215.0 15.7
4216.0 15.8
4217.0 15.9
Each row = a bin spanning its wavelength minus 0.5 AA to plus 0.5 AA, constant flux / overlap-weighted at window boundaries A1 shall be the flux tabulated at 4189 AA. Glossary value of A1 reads 11.4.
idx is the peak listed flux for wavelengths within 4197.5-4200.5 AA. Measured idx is 14.7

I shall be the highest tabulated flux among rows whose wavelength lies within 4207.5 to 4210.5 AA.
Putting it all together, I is 14.7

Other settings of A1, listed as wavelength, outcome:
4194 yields 13.1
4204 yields 15.6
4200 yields 14.7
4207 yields 14.8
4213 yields 15.4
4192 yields 12.7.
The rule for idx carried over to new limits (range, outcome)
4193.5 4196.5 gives 13.5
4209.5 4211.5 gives 14.9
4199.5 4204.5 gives 15.6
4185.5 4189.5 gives 11.9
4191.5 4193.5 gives 12.9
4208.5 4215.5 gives 15.7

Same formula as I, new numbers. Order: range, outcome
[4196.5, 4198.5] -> 14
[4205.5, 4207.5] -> 15.1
